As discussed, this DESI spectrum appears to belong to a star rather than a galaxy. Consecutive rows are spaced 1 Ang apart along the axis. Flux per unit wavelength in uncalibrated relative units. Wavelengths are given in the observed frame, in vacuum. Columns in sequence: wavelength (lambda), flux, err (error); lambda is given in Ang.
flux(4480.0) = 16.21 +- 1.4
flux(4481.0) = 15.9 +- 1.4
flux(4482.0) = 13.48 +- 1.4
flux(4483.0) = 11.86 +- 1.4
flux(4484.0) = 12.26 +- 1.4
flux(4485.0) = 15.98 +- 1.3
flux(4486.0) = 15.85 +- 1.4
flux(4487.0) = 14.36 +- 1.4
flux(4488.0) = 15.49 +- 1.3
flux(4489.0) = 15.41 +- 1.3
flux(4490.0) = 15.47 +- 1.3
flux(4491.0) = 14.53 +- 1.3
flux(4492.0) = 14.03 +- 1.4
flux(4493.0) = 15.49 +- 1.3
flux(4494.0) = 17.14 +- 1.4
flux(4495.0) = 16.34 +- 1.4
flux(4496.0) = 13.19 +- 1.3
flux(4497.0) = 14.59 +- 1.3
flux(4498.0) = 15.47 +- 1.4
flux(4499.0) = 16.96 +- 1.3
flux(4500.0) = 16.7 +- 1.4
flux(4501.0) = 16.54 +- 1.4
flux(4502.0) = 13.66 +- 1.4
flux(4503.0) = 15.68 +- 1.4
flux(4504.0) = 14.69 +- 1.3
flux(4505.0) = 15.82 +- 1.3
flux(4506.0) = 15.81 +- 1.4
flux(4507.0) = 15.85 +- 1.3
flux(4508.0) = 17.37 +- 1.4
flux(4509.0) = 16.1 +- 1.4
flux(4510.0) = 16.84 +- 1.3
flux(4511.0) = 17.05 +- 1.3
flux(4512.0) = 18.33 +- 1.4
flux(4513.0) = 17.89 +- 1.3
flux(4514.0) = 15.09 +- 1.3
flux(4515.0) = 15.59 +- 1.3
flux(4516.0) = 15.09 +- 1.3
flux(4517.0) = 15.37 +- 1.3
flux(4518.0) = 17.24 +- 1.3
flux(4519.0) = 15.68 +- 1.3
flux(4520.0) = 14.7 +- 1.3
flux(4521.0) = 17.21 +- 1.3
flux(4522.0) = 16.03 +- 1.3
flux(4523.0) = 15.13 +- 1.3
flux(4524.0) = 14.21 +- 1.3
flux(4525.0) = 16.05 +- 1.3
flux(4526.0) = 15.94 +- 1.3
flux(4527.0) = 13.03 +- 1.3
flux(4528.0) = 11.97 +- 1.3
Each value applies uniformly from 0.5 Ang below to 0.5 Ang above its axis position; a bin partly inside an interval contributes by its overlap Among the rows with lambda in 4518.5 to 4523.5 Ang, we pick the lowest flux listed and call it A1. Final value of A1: 14.7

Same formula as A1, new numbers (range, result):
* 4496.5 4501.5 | 14.59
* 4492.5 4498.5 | 13.19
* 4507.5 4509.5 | 16.1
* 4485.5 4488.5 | 14.36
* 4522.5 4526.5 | 14.21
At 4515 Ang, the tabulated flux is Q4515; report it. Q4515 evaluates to 15.59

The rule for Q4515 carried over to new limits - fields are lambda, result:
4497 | 14.59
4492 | 14.03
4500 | 16.7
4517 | 15.37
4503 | 15.68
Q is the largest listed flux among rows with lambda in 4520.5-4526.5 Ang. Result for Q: 17.21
